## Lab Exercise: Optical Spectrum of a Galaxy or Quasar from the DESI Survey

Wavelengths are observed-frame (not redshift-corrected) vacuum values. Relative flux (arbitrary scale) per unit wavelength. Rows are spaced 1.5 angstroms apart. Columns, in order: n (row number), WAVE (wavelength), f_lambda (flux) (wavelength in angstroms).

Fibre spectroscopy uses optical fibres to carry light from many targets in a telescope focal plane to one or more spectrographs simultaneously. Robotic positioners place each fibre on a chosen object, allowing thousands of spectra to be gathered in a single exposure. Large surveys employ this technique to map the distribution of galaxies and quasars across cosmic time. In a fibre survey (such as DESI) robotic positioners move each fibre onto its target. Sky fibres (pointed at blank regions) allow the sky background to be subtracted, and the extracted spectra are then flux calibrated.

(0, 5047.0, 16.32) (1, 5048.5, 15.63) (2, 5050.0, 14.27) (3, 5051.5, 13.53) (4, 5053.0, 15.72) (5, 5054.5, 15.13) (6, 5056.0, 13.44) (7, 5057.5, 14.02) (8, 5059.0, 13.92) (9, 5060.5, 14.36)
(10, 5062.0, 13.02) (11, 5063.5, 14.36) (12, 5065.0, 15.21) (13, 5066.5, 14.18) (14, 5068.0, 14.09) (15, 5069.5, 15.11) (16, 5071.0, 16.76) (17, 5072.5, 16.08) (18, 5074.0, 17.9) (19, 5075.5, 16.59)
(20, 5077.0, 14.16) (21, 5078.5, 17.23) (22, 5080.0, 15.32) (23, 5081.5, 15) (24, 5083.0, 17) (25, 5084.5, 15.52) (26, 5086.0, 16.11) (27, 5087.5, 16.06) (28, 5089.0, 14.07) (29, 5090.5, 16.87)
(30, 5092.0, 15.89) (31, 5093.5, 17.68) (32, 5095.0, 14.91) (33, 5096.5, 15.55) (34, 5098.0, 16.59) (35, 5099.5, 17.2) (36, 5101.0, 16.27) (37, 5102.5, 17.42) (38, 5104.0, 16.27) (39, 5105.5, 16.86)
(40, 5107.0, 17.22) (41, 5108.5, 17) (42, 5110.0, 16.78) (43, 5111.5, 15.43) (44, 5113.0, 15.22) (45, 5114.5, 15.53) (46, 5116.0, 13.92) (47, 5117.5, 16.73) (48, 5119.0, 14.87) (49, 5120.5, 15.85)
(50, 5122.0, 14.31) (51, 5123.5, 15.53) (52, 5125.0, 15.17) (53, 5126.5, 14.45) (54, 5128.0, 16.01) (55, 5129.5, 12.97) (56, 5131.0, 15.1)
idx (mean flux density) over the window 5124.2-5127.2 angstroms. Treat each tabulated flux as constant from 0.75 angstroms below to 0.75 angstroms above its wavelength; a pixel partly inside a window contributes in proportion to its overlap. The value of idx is 14.8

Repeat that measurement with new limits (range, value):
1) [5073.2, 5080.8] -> 16.2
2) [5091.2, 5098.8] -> 16.1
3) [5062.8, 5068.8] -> 14.5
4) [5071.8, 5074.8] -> 17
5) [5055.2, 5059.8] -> 13.8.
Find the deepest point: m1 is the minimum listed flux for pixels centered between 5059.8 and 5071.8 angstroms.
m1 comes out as 13.02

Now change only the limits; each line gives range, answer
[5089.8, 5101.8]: 14.91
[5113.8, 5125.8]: 13.92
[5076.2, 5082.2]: 14.16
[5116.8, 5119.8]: 14.87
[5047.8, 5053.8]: 13.53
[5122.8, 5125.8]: 15.17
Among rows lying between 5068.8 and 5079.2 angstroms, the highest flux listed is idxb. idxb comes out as 17.9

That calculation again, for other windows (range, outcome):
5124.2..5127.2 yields 15.17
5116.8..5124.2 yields 16.73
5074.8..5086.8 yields 17.23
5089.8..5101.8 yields 17.68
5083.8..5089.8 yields 16.11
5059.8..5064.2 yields 14.36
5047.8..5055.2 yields 15.72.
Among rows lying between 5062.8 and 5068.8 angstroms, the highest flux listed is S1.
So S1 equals 15.21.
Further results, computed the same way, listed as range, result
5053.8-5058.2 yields 15.13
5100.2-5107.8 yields 17.42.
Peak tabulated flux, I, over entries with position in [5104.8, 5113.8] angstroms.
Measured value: 17.22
